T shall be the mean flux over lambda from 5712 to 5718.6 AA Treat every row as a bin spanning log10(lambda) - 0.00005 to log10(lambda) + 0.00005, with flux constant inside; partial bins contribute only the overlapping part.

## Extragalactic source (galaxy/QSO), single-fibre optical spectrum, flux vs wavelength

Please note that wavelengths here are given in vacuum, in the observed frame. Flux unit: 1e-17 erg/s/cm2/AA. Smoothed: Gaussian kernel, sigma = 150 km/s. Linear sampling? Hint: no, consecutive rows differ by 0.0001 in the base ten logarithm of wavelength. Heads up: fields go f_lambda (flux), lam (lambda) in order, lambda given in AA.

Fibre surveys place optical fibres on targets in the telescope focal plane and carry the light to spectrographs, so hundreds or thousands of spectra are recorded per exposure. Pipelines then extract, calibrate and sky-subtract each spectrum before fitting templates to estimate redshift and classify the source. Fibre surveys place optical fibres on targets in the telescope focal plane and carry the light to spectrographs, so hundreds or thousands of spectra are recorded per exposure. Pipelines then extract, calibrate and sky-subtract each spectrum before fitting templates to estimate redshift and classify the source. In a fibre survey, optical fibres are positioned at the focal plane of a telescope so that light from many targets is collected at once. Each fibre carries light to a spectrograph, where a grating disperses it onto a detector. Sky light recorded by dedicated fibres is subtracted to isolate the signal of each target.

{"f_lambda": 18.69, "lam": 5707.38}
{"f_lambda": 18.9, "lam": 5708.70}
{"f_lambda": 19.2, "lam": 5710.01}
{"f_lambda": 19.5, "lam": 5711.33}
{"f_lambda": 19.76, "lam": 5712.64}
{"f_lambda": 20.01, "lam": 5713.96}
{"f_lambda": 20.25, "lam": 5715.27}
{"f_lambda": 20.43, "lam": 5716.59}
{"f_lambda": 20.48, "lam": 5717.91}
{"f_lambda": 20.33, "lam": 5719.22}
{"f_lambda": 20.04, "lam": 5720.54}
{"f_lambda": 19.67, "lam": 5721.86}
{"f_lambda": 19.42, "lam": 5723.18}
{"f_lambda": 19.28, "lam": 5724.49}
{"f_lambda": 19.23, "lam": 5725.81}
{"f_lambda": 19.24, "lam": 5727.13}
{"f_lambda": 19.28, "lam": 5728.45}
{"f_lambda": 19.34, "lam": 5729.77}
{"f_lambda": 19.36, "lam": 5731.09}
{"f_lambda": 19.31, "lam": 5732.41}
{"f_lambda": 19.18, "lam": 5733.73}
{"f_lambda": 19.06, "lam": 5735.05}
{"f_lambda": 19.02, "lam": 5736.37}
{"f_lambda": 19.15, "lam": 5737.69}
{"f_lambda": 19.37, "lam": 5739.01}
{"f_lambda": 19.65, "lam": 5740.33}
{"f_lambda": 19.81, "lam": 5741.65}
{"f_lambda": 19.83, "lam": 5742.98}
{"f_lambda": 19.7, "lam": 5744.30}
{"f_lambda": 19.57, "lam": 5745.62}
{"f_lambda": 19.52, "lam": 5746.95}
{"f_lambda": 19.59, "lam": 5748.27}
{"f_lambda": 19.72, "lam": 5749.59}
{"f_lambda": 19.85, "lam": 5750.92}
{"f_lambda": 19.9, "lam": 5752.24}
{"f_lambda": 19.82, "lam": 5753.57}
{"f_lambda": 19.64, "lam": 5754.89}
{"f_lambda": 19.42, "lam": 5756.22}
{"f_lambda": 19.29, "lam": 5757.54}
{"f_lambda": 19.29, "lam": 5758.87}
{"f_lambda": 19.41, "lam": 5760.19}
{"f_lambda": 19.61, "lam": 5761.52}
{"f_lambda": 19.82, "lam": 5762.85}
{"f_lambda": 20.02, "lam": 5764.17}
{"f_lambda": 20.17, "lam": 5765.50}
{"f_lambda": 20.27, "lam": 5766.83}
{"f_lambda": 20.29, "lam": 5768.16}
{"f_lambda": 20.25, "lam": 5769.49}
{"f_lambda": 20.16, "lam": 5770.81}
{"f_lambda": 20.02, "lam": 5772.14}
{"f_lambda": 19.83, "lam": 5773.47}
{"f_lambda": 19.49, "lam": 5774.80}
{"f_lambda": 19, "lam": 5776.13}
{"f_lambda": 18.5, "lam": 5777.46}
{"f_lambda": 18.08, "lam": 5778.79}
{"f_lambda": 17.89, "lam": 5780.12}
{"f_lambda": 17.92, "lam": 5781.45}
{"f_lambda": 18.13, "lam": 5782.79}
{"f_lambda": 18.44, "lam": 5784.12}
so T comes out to 20.2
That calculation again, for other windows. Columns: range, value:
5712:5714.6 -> 19.9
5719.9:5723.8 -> 19.7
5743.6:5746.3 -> 19.6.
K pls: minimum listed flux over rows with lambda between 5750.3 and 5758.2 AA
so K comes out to 19.29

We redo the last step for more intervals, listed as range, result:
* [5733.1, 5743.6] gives 19.02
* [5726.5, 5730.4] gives 19.24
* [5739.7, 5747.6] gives 19.52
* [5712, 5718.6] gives 19.76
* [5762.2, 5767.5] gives 19.82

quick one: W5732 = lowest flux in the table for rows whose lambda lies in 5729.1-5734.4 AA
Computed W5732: 19.18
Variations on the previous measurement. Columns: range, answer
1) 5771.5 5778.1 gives 18.5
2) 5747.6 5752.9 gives 19.59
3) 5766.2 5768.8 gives 20.27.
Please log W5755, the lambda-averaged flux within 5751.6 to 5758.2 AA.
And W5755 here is 19.6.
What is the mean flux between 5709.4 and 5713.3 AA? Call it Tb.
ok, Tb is 19.5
